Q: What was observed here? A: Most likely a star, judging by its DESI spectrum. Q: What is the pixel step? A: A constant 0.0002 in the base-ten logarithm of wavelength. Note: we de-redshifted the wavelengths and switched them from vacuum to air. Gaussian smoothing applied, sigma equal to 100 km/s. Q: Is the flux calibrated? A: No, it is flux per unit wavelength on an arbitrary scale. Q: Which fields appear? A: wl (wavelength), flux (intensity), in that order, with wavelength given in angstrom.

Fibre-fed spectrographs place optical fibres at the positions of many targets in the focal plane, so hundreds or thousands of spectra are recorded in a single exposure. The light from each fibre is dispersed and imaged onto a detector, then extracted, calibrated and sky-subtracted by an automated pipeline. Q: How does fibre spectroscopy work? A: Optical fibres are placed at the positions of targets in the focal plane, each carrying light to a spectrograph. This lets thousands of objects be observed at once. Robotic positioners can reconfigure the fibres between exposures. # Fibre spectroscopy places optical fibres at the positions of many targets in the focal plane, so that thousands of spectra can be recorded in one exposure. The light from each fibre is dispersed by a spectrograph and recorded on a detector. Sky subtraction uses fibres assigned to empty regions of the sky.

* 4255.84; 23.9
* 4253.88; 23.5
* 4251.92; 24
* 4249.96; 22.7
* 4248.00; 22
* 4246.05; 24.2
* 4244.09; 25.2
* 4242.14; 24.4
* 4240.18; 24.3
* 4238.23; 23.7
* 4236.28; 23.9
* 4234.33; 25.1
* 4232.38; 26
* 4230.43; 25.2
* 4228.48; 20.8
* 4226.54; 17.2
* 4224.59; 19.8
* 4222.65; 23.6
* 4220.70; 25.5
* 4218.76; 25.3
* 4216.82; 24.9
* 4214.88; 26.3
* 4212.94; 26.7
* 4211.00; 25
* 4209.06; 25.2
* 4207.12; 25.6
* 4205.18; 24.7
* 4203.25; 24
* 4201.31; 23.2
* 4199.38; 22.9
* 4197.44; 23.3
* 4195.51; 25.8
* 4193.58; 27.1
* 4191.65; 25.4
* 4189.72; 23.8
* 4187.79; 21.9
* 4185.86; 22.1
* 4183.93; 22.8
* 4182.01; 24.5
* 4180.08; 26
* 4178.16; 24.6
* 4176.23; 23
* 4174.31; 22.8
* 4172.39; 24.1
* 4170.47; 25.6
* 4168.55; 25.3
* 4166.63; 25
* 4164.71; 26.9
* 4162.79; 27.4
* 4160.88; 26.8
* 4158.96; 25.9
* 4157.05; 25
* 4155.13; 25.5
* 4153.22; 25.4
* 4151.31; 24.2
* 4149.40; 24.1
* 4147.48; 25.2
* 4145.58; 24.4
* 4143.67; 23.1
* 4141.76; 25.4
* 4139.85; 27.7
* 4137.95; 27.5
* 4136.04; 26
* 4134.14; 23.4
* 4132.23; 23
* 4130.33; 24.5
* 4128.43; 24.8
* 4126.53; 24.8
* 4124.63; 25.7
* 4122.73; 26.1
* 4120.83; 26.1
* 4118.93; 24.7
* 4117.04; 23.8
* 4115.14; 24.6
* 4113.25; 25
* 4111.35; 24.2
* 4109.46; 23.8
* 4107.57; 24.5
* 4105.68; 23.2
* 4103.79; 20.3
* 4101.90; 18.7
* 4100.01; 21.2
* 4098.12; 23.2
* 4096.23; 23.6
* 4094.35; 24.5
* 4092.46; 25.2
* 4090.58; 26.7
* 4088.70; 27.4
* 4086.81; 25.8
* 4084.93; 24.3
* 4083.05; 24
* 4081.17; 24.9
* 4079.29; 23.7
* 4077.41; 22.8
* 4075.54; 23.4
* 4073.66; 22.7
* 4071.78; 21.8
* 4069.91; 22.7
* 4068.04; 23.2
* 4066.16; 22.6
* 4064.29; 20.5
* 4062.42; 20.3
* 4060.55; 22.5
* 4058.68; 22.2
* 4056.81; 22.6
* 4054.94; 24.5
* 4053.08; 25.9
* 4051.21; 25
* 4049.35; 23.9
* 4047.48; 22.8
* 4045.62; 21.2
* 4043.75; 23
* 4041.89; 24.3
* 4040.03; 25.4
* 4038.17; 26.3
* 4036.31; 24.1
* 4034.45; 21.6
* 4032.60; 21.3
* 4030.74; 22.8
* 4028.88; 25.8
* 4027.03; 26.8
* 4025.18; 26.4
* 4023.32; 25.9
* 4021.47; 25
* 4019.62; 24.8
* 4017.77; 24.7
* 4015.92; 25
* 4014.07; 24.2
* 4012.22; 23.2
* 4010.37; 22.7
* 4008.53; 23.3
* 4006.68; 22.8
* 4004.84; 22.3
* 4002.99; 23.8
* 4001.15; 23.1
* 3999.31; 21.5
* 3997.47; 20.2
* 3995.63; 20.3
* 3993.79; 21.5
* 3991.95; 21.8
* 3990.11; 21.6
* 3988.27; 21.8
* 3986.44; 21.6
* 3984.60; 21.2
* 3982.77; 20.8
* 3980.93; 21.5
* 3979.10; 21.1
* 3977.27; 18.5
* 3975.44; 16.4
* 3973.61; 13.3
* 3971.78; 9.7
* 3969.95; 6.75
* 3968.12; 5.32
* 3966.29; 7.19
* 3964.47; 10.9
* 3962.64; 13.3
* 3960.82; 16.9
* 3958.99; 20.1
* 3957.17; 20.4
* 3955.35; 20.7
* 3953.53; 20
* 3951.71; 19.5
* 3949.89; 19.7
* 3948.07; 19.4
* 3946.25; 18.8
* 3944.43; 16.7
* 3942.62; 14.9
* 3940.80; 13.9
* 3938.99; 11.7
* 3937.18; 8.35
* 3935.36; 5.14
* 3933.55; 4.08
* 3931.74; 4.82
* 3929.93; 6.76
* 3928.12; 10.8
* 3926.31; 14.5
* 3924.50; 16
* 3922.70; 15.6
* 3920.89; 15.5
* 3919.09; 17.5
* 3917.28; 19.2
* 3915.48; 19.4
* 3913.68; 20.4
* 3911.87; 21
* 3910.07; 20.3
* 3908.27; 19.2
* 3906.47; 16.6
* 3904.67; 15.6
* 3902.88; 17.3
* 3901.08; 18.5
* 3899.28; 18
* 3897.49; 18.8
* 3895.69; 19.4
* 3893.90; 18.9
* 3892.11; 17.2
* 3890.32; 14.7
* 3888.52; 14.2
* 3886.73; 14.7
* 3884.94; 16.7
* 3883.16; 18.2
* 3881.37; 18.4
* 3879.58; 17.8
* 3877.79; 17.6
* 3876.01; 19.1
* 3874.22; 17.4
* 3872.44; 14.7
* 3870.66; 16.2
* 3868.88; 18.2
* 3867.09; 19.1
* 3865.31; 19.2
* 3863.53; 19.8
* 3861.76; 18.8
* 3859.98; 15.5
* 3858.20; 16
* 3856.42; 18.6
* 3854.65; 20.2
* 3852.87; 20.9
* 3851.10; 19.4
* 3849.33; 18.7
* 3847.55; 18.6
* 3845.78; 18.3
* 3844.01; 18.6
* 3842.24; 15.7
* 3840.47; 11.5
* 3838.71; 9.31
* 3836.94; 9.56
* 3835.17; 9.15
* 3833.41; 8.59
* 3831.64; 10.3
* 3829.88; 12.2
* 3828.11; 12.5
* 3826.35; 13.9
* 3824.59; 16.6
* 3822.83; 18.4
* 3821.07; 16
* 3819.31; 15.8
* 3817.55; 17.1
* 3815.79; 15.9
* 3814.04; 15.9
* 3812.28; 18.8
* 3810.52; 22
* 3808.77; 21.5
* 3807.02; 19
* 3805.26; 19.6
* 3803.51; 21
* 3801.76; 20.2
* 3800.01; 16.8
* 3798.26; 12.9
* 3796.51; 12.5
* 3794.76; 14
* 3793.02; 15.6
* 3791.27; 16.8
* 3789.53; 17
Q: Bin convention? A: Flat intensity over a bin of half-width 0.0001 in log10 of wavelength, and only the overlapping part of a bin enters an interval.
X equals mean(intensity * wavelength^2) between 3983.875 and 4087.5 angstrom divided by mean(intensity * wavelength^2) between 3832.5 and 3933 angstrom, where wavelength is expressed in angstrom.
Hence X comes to 1.53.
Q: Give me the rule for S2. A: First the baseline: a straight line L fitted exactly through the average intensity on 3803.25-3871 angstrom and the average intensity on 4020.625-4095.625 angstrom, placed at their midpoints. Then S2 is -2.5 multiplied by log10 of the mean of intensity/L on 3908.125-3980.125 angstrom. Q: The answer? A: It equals 0.33 mag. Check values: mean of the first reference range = 16.5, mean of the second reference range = 23.9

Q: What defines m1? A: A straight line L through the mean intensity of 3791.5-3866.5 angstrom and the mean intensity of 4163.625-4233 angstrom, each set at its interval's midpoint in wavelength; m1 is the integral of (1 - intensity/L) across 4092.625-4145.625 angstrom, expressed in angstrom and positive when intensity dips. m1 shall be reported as -3.98 angstrom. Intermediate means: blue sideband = 16.3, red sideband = 24.2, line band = 24.2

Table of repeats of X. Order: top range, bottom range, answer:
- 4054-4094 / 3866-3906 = 1.50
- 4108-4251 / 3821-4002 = 1.71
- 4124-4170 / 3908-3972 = 1.93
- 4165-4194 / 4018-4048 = 1.08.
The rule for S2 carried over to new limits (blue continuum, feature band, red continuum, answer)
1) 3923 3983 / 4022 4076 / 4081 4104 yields -0.14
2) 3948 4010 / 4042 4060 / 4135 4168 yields -0.10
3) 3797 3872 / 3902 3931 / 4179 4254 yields 0.10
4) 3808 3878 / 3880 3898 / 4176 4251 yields 0.01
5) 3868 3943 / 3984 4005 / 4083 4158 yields -0.13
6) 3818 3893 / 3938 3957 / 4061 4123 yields 0.09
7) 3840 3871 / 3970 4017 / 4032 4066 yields 0.06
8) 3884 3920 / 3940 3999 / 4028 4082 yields 0.16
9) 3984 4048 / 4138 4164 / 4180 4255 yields -0.08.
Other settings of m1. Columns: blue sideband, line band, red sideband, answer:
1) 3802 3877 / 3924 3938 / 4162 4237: 7.5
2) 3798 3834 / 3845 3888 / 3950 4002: -2.6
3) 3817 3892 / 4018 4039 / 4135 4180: -3.2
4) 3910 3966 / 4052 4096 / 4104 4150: -3.2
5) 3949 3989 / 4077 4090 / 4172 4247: -3.0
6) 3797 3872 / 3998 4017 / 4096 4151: -1.8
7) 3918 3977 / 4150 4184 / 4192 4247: -4.4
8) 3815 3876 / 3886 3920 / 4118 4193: -0.6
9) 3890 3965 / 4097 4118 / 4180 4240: -1.8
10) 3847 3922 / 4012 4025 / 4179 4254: -2.8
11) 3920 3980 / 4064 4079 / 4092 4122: -0.9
